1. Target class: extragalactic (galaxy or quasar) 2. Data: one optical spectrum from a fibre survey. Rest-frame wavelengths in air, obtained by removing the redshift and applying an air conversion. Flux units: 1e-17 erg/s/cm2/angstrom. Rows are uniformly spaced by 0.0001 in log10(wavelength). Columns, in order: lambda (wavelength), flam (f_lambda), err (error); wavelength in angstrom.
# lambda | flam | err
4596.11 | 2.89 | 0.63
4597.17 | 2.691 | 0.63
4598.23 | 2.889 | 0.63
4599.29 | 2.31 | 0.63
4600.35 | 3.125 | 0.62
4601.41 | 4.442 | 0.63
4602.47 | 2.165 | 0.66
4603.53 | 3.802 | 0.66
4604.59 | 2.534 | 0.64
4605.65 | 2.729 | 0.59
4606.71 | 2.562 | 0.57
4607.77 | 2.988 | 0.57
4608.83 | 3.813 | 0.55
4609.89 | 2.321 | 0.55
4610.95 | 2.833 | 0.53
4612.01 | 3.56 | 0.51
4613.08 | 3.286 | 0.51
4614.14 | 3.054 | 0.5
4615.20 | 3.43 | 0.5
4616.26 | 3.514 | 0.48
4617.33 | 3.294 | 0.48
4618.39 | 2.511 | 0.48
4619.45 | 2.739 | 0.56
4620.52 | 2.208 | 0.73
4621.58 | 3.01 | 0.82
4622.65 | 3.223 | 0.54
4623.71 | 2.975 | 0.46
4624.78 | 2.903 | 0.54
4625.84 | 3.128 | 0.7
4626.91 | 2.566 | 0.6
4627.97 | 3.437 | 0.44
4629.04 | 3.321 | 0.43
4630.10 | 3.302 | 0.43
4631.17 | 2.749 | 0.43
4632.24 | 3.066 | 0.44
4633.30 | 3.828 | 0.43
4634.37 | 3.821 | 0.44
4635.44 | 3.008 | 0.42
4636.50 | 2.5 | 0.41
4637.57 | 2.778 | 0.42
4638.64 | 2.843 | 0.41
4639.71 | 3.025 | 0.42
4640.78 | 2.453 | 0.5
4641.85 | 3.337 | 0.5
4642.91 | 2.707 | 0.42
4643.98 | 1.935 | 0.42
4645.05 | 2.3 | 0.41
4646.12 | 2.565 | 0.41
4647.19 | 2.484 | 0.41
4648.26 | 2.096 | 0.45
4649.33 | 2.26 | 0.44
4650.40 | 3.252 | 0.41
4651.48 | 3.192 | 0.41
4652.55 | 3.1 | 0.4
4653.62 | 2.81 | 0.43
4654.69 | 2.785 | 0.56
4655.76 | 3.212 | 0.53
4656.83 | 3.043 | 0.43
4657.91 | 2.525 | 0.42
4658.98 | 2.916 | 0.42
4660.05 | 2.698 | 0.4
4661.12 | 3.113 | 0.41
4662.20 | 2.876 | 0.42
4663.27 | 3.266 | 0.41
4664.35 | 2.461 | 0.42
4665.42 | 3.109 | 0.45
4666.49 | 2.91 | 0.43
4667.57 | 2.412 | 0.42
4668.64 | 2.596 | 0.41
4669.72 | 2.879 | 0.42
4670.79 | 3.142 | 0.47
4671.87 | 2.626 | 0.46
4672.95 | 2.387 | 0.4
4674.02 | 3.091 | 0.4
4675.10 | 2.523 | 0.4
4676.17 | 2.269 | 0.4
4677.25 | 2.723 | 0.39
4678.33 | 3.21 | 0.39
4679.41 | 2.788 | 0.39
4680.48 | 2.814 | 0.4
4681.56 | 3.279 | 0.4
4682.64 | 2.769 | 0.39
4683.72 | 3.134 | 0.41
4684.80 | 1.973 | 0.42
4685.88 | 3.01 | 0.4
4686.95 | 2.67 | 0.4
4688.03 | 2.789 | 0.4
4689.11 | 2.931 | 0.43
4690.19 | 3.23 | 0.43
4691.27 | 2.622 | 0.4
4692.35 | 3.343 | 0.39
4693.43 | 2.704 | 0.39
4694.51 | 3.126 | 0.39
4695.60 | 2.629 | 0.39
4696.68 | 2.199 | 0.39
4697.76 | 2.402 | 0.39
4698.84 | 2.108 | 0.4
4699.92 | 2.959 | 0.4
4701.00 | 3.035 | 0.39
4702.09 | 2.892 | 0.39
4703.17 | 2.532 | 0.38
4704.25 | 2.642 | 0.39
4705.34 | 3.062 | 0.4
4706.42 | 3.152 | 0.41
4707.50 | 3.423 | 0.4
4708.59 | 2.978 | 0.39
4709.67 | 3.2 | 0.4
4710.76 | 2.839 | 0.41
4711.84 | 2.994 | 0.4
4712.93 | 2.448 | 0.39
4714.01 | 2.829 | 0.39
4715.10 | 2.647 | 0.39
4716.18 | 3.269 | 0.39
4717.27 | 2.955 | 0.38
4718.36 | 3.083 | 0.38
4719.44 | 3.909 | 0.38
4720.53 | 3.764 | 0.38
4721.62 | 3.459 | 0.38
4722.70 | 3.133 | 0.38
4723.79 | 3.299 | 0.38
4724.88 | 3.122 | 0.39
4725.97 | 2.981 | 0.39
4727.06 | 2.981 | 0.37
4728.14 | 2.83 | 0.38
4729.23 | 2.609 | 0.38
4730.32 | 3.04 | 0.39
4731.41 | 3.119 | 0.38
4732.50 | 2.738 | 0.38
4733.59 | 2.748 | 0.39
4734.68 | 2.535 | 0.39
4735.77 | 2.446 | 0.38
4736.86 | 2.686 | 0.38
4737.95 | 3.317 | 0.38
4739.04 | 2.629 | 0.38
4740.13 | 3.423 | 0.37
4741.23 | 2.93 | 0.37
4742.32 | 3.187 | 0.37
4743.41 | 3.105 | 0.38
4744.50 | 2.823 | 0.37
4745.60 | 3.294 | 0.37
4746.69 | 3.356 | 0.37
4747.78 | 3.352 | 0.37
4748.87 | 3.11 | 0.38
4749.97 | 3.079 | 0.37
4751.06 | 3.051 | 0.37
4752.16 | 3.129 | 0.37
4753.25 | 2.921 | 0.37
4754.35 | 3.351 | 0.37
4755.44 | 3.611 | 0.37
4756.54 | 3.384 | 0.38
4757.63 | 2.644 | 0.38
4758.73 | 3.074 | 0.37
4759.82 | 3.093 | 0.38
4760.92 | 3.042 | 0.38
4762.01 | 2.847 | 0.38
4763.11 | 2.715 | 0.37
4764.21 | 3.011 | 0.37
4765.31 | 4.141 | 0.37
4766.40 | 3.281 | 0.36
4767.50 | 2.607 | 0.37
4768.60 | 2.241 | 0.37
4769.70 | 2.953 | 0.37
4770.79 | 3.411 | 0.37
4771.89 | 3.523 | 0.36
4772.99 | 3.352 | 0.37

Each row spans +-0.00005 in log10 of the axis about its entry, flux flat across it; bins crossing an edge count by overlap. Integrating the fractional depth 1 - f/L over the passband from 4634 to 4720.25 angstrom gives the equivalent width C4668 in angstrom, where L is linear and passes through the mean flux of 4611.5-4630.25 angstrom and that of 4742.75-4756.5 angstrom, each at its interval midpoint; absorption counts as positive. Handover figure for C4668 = 8.0 angstrom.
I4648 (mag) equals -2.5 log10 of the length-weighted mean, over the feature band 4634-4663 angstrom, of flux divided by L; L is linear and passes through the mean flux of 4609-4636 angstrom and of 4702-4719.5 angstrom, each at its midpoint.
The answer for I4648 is 0.10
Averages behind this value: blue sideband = 3.09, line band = 2.8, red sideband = 2.97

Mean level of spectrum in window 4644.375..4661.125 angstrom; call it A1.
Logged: 2.75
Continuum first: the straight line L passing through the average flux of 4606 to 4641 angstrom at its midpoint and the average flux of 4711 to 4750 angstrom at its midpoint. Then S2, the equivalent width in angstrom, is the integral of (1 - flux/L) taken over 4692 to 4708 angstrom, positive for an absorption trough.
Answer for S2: 1.2 angstrom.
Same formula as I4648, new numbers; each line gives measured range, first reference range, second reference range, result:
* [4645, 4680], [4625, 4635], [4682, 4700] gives 0.07 mag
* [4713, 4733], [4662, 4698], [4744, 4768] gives -0.04 mag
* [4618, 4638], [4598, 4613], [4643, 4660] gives -0.06 mag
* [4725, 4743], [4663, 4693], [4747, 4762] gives 0.06 mag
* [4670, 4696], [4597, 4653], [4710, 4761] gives 0.07 mag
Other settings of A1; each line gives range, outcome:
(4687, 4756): 2.98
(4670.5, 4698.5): 2.78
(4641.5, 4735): 2.86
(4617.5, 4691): 2.85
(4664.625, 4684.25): 2.81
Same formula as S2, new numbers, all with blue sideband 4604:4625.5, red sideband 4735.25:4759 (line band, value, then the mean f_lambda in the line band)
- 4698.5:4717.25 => 0.99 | 2.89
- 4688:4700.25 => 1.19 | 2.75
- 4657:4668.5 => 0.73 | 2.83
